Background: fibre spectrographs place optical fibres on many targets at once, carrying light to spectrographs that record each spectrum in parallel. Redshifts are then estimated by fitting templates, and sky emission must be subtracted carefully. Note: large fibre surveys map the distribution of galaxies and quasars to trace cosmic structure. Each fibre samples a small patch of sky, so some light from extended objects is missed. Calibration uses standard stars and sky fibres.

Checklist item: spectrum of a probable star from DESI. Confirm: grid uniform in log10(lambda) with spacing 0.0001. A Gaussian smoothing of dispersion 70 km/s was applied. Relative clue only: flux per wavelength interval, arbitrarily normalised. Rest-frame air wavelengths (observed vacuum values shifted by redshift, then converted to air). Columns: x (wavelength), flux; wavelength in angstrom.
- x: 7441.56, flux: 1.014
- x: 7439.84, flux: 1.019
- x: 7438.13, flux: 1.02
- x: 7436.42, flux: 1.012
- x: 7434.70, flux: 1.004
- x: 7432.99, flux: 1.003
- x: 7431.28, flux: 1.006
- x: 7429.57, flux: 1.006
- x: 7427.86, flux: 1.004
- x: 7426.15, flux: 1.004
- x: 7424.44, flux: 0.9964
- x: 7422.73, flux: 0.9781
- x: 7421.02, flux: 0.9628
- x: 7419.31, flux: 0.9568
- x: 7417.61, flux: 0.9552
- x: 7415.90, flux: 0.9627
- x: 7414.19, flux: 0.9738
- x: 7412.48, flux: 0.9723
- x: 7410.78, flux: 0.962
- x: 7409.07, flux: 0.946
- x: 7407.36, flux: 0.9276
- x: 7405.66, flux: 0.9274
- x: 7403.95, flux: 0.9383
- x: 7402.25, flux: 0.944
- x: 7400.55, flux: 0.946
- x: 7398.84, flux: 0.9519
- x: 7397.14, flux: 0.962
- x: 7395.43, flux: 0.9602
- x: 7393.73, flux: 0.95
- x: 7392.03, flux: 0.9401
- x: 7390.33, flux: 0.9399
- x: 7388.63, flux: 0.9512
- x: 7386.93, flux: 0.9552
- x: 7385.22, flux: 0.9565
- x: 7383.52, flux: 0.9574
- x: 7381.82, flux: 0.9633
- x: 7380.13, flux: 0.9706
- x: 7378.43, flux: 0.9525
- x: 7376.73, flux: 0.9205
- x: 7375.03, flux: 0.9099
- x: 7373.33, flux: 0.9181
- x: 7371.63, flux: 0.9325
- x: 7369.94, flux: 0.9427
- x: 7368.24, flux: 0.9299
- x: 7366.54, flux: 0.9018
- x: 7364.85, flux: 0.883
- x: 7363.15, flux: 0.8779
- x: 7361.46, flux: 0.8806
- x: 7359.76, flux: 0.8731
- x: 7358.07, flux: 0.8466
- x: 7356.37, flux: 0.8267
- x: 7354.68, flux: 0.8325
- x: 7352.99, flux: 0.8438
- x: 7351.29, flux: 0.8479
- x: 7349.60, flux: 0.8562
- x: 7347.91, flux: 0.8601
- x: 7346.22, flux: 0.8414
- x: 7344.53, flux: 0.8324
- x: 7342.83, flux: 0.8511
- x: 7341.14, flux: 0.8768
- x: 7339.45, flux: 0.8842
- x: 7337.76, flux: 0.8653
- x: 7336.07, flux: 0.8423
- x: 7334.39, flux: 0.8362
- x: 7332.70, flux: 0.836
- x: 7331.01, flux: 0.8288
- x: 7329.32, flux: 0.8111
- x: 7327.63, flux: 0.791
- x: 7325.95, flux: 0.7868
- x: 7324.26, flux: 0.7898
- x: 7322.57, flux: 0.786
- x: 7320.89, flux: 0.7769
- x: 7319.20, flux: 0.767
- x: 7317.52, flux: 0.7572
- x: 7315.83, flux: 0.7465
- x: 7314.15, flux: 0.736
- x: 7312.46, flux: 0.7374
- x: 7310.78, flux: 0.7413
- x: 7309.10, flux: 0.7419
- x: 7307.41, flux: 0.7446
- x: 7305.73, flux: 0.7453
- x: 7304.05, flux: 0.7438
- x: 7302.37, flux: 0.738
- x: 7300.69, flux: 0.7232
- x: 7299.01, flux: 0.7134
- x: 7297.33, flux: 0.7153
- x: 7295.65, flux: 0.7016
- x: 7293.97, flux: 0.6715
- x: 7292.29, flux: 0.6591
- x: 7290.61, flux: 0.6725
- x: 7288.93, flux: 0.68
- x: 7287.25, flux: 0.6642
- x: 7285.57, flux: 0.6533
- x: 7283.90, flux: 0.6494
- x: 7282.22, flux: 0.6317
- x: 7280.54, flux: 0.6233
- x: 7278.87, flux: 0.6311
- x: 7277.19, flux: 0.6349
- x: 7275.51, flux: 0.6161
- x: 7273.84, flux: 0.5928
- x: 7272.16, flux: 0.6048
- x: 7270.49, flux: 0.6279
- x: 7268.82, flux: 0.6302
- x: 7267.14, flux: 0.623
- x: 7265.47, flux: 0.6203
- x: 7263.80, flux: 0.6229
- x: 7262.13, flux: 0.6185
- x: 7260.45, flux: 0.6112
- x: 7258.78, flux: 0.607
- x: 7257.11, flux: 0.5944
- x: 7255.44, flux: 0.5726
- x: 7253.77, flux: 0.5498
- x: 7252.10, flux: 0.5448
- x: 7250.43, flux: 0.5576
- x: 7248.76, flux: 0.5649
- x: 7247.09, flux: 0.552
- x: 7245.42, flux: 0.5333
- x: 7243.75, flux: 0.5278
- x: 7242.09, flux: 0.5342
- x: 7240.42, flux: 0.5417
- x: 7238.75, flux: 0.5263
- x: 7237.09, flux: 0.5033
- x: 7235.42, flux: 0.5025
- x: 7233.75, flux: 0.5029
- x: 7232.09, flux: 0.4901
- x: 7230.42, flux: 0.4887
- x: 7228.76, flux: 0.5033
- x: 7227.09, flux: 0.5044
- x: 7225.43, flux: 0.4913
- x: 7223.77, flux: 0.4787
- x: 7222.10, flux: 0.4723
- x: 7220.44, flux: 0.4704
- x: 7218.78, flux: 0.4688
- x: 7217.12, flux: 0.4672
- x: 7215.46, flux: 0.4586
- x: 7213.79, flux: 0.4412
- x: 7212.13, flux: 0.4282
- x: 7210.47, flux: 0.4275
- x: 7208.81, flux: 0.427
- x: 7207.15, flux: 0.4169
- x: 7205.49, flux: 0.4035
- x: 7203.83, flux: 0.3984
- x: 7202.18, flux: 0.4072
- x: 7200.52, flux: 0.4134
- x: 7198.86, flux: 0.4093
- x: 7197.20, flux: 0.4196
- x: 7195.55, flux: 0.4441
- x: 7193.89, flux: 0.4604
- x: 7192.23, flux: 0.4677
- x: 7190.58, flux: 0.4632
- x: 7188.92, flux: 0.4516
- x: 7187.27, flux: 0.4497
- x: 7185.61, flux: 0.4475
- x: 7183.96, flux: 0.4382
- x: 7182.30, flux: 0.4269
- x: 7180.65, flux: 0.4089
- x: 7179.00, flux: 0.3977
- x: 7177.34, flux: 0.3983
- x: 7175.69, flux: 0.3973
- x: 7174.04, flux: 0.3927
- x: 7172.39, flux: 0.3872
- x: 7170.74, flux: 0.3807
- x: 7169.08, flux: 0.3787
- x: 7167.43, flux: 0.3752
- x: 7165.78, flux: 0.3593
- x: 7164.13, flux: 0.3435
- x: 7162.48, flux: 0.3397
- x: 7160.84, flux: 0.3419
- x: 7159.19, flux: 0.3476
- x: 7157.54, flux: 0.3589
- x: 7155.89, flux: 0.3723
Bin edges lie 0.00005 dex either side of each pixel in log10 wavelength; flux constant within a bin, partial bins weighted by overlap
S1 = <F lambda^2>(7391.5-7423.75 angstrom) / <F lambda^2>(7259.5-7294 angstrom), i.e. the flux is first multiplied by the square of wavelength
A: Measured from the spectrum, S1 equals 1.56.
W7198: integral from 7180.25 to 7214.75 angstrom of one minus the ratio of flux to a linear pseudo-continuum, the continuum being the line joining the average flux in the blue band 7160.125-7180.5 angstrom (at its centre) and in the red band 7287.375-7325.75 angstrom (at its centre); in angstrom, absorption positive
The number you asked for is 1.0 angstrom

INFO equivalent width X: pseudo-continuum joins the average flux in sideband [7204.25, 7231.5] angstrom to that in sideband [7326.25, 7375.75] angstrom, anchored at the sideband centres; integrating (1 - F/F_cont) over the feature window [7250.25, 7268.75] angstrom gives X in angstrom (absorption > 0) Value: -0.3 angstrom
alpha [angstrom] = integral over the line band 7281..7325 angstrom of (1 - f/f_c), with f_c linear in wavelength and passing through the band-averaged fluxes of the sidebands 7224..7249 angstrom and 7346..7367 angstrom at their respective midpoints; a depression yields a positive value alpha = -0.7 angstrom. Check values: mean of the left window 0.516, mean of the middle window 0.718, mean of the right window 0.859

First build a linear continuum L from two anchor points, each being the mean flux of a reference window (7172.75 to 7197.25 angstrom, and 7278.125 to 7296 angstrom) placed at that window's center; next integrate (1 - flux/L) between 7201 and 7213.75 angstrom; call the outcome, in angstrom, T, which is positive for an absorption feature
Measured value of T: 1.7 angstrom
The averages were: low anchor 0.431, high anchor 0.657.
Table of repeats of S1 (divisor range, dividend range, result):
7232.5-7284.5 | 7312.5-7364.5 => 1.45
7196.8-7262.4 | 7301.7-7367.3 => 1.69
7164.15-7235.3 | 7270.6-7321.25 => 1.63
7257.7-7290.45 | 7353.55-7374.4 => 1.44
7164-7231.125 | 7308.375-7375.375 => 2.01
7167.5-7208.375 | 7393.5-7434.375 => 2.46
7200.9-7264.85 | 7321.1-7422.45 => 1.85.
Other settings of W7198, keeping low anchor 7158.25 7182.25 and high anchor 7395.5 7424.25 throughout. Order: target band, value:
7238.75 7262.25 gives 0.4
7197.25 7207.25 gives 1.0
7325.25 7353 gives -2.0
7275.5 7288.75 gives 0.1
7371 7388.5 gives -1.2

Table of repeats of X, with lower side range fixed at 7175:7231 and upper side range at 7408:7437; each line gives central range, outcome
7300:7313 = -0.8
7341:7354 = -0.9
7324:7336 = -1.0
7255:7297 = -0.8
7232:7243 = 0.2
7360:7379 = -1.3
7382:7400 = -1.0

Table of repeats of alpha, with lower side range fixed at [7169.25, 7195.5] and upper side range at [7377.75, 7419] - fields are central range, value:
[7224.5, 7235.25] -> 0.86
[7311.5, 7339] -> -0.72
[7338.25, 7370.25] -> -0.83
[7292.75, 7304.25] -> -0.05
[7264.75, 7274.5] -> 0.31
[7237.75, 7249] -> 0.69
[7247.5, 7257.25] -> 0.56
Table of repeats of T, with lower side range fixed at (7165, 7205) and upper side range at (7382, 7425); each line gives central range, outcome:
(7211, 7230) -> 1.2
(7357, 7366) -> -0.2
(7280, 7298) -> 0.2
